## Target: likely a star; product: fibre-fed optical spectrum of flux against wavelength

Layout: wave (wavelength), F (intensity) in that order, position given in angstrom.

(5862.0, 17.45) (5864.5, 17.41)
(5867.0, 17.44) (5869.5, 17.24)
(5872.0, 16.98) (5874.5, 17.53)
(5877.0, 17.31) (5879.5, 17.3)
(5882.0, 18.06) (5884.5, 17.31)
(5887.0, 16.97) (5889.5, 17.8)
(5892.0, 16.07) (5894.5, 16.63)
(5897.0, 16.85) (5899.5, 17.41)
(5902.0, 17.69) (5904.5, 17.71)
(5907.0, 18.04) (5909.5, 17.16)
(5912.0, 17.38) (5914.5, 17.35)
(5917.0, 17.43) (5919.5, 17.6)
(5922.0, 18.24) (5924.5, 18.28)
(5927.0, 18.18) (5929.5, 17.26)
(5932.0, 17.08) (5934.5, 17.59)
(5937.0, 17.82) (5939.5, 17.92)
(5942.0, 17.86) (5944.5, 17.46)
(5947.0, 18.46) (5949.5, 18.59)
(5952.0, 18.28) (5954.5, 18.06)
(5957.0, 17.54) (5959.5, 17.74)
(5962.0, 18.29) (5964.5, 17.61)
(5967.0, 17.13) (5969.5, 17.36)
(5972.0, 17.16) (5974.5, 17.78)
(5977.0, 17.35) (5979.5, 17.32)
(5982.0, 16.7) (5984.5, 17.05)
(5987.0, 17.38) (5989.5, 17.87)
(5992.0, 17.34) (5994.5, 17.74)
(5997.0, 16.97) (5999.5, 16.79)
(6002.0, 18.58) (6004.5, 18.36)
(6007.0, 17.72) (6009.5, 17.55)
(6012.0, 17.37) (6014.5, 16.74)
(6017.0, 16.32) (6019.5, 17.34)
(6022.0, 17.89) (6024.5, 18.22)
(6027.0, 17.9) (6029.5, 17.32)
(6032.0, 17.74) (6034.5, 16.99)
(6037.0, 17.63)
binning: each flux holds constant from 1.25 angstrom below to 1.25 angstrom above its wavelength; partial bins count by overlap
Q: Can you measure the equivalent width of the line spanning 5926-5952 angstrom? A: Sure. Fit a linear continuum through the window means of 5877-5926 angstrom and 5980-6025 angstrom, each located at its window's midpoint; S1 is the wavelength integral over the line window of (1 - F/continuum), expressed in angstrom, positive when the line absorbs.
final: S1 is -0.6 angstrom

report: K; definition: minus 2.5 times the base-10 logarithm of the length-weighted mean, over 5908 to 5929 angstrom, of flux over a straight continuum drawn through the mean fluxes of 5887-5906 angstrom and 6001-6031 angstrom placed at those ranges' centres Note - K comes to -0.03 mag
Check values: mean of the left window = 17.2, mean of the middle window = 17.7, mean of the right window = 17.6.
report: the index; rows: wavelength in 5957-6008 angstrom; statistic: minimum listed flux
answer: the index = 16.7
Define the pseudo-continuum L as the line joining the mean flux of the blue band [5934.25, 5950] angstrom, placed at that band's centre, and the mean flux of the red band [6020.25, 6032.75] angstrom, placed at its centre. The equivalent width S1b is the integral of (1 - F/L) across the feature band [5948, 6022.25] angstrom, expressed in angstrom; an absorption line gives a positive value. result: 1.4 angstrom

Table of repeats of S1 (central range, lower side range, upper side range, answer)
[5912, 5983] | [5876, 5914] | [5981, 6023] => -1.38 angstrom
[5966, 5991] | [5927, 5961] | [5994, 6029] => 0.52 angstrom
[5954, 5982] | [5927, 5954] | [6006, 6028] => 0.29 angstrom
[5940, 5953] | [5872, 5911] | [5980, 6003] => -0.58 angstrom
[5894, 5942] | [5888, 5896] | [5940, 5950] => -0.43 angstrom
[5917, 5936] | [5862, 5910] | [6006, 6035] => -0.41 angstrom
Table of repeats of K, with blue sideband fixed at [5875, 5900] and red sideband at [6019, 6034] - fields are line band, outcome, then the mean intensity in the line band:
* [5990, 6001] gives 0.02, 17.3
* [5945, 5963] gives -0.04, 18.1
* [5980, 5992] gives 0.02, 17.3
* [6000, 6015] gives 0.00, 17.7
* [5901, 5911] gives -0.02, 17.6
